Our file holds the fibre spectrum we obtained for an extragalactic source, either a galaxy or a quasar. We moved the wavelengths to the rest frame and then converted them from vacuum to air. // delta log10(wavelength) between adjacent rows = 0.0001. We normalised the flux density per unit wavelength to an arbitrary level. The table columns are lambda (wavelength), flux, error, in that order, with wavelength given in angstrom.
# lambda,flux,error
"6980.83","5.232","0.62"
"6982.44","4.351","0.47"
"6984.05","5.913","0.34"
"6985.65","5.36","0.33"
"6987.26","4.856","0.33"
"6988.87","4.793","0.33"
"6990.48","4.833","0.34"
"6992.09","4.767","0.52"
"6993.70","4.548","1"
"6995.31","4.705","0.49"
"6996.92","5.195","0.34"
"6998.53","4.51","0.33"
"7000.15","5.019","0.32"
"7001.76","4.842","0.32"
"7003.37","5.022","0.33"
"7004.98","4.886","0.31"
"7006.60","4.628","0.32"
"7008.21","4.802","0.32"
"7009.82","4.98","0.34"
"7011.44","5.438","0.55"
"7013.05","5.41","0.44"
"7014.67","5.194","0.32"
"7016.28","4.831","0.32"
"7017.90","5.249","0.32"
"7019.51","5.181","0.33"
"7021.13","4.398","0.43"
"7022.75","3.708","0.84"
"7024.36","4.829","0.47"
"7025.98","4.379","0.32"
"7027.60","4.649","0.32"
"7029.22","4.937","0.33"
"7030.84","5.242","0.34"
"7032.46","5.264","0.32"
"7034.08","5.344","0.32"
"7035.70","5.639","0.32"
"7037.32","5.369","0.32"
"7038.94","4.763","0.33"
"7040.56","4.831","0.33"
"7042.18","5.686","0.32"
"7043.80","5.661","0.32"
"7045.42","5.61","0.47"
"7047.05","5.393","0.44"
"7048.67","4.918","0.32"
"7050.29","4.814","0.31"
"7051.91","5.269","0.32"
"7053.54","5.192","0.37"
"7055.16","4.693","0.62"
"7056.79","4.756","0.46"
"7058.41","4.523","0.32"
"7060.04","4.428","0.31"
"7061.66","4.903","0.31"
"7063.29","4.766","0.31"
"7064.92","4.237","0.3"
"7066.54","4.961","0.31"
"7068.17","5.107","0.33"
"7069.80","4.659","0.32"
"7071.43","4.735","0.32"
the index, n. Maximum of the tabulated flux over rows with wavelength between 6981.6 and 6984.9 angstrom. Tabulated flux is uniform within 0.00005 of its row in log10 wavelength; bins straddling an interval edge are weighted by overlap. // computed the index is 5.913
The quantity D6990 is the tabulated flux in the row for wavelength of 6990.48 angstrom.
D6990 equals 4.833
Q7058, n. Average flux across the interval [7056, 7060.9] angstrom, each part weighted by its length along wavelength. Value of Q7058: 4.58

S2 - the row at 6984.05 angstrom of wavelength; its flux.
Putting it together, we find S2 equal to 5.913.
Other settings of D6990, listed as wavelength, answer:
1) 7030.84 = 5.242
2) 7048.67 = 4.918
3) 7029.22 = 4.937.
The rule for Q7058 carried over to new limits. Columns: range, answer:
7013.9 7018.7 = 5.09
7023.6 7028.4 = 4.61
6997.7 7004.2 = 4.85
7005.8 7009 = 4.72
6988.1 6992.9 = 4.8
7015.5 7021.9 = 4.92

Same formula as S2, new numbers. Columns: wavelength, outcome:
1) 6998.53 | 4.51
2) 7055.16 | 4.693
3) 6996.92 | 5.195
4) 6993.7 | 4.548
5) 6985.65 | 5.36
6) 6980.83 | 5.232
